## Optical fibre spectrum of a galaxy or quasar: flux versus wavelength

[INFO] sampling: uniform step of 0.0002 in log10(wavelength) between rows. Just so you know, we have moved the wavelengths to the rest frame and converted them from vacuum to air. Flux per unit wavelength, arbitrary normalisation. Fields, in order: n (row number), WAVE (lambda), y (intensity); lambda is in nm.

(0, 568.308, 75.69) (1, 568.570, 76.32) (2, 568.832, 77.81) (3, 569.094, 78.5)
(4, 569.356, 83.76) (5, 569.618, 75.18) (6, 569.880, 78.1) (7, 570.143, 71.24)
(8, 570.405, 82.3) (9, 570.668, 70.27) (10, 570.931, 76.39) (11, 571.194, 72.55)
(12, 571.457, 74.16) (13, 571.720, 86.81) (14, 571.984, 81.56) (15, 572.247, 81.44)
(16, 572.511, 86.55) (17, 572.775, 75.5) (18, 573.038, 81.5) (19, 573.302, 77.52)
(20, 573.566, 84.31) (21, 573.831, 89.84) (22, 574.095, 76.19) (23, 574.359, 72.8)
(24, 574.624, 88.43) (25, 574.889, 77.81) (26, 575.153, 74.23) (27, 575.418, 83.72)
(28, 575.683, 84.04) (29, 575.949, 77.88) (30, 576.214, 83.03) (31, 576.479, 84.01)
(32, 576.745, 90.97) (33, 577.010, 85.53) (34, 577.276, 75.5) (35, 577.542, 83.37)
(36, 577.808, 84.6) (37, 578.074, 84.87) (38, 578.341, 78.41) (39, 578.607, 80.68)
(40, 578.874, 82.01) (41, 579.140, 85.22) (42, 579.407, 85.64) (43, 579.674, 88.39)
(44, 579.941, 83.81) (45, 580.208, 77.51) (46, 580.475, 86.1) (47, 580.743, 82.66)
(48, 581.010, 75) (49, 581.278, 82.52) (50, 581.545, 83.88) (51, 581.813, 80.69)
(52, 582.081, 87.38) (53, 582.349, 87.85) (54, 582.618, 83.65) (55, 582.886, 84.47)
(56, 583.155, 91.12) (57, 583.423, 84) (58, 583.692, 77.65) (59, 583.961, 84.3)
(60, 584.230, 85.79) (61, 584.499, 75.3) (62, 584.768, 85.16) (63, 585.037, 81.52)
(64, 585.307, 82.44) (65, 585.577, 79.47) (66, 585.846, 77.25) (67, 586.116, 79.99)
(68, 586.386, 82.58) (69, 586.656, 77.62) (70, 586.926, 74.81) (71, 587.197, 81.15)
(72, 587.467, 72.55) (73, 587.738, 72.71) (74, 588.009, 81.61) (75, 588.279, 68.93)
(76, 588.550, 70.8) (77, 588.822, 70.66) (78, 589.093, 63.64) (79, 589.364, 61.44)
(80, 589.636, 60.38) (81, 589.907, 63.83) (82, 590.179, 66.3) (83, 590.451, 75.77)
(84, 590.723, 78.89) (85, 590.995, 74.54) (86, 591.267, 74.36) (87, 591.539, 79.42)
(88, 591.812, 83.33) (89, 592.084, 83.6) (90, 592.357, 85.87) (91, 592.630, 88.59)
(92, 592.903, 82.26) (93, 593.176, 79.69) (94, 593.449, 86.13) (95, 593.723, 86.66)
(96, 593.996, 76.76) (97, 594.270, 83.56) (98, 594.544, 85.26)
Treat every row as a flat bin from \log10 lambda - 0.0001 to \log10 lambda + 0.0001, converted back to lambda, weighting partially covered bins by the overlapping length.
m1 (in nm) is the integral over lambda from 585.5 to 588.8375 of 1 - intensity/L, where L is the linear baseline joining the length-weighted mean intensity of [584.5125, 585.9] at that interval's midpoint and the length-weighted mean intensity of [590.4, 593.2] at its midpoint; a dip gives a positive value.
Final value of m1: 0.19 nm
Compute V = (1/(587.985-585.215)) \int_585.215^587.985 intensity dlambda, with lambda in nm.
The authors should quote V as 78.1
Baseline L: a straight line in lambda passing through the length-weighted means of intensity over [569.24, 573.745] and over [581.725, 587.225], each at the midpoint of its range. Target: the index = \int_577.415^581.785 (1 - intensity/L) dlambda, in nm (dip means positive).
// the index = -0.100 nm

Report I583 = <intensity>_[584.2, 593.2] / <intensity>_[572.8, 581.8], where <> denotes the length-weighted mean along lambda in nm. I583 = 0.93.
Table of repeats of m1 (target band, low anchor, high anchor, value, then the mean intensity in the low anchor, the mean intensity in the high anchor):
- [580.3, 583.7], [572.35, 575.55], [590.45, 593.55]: -0.12 nm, 80.7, 81.2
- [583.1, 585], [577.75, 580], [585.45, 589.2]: -0.10 nm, 83.7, 75.3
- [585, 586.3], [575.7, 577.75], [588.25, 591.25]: -0.12 nm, 83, 68.9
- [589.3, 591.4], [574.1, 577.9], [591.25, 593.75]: 0.34 nm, 81.6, 83.2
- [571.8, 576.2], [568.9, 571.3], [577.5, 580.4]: -0.08 nm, 76.6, 83.2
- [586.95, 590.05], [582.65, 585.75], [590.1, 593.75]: 0.44 nm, 82.8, 80.4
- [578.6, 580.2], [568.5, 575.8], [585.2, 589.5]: -0.14 nm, 79.3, 74.8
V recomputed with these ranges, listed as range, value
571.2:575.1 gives 80.6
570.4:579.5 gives 81.1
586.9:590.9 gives 70.8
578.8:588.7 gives 81.1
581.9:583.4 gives 86.5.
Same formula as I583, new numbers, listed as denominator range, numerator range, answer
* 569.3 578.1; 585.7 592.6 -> 0.93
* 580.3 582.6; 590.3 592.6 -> 0.96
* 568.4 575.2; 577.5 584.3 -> 1.06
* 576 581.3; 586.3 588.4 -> 0.92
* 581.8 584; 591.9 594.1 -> 0.99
